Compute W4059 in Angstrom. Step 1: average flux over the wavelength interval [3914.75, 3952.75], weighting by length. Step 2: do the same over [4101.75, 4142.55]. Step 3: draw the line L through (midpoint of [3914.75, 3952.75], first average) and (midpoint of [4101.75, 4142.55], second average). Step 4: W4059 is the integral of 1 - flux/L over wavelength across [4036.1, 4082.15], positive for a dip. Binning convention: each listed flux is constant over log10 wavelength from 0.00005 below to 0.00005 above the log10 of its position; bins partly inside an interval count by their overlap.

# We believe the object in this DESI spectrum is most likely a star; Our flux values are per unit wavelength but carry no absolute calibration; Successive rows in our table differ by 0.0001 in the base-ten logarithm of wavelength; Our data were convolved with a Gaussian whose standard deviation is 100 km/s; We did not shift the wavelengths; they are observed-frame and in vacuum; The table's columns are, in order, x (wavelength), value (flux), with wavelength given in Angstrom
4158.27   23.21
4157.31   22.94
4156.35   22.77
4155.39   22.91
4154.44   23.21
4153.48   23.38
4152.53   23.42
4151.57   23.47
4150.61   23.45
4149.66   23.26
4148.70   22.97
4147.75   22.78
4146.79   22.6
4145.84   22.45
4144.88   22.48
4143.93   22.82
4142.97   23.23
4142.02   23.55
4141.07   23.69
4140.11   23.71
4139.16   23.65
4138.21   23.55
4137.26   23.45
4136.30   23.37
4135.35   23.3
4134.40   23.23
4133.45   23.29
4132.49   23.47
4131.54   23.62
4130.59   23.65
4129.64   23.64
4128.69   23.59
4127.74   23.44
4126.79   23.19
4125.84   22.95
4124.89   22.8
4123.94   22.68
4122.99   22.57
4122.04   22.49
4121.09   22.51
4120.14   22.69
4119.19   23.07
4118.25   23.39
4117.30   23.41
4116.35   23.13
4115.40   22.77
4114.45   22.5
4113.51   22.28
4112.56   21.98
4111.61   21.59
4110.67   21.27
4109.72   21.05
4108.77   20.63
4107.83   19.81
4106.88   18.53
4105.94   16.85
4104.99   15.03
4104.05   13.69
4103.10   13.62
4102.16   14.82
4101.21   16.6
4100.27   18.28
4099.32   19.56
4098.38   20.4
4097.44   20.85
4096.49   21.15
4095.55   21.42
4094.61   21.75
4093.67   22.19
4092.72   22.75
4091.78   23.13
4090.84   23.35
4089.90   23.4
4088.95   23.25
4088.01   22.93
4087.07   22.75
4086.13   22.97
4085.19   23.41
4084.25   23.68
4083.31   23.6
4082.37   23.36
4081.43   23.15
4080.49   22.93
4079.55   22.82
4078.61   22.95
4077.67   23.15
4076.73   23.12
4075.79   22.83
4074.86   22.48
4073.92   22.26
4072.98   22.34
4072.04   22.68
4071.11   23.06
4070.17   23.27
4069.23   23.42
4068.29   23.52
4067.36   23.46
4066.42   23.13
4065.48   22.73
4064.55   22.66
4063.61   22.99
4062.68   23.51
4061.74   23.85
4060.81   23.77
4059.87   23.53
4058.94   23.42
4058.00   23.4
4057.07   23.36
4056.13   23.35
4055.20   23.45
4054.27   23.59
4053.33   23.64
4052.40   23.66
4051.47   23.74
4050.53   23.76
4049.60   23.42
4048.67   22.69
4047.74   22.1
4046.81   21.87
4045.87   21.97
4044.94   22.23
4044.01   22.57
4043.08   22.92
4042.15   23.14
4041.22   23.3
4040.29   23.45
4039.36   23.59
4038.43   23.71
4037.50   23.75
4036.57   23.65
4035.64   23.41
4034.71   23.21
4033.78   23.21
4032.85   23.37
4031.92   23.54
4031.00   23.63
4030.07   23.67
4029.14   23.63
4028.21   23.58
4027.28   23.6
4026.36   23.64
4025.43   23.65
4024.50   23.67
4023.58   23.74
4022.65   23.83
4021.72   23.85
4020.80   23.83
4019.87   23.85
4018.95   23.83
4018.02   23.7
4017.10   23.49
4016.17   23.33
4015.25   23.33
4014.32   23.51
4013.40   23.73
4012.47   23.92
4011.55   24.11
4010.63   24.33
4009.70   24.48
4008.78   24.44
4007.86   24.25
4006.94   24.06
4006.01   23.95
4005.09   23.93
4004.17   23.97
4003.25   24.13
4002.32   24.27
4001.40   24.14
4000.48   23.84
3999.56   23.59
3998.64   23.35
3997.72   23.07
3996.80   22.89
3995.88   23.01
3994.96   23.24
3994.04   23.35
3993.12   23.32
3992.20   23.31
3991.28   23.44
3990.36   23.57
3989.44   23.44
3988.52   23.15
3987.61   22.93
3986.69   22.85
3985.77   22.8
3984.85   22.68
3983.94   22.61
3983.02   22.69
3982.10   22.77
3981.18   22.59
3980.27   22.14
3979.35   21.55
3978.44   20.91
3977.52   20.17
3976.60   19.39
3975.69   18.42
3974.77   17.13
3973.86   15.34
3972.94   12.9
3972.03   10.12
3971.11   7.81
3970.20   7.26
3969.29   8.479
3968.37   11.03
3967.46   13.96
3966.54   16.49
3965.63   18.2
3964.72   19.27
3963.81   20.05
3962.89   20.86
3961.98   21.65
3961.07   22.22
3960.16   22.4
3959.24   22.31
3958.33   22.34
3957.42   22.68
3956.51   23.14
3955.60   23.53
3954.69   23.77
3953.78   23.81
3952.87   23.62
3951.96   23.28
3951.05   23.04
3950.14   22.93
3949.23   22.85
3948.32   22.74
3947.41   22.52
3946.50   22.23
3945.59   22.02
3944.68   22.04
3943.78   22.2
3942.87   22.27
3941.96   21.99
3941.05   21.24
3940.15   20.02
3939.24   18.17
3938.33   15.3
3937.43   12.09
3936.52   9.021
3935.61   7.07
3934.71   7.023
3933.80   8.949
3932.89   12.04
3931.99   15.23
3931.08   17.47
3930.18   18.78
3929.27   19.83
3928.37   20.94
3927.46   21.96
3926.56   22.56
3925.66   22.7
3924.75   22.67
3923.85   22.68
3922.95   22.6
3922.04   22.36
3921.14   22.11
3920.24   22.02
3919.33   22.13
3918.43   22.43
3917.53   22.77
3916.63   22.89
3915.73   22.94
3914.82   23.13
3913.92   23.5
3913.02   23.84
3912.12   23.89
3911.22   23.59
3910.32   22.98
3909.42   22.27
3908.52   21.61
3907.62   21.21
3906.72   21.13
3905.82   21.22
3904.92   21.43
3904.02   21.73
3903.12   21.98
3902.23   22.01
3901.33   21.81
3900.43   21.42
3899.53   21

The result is -4.3 Angstrom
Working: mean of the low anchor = 19.8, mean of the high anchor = 21.8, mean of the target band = 23.1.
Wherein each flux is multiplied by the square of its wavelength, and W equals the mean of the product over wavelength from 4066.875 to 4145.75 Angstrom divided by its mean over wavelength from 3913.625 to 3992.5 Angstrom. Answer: 1.2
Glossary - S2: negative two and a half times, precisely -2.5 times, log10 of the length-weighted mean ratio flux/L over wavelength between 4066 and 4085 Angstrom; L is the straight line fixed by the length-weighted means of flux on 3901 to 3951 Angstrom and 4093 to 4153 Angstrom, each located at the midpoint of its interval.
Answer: -0.08 mag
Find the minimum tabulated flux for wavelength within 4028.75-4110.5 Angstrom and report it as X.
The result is 13.62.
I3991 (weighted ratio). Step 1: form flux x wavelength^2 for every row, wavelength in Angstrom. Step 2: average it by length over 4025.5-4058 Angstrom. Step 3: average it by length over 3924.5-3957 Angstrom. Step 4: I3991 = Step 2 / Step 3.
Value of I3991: 1.26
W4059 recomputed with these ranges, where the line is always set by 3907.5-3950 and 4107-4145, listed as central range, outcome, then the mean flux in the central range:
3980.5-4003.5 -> -2.5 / 23.2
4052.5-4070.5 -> -1.2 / 23.4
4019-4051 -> -2.6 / 23.3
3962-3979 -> 4.2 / 15.6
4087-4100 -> 0.2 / 22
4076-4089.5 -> -0.6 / 23.1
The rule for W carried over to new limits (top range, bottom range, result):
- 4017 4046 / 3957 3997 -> 1.22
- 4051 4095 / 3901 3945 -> 1.24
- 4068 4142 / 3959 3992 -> 1.23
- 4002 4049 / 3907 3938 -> 1.26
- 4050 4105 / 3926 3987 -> 1.24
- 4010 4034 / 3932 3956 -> 1.30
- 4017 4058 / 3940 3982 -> 1.23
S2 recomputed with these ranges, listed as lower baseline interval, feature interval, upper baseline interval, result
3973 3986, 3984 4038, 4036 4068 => -0.092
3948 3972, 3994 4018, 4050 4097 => -0.140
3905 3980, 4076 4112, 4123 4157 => 0.071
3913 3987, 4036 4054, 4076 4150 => -0.103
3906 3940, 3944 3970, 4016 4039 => 0.007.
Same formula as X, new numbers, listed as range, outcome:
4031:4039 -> 23.21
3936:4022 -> 7.26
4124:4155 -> 22.45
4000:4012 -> 23.84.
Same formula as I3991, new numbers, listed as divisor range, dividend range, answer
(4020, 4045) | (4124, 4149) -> 1.04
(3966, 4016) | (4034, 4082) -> 1.13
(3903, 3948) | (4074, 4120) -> 1.16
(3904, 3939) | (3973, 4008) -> 1.18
